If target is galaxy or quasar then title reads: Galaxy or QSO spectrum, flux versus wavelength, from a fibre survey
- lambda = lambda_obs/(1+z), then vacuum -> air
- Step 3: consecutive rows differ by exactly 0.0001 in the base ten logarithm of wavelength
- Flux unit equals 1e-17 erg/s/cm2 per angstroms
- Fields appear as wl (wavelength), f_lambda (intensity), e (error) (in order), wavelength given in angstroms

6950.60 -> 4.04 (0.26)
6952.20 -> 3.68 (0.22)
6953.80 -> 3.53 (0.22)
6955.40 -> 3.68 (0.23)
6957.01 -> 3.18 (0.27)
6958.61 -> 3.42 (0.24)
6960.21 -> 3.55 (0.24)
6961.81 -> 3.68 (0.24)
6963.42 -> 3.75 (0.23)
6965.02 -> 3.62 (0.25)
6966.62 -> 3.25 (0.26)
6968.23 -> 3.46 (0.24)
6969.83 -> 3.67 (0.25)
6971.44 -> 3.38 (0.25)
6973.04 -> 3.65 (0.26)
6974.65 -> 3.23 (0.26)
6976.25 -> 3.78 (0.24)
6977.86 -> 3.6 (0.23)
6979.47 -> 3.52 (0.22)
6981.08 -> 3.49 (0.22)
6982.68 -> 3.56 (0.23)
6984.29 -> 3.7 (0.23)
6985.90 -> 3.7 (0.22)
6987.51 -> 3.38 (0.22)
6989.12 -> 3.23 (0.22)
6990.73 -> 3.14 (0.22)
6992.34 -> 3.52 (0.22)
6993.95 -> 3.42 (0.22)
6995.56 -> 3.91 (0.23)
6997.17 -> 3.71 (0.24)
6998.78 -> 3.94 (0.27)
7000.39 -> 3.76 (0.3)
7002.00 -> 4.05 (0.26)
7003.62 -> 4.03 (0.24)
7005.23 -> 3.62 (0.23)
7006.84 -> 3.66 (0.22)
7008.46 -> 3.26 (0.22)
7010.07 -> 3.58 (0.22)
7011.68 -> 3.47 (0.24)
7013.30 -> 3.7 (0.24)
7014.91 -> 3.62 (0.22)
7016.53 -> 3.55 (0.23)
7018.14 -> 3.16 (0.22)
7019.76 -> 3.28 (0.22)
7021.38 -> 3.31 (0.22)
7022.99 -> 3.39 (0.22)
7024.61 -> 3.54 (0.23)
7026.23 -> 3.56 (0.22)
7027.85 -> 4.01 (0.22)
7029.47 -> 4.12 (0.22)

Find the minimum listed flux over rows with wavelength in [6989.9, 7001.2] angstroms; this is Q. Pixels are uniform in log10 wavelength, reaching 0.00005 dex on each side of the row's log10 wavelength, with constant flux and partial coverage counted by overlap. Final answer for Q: 3.14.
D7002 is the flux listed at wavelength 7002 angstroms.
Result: 4.05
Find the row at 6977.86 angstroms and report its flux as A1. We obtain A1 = 3.6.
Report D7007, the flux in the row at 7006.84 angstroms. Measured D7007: 3.66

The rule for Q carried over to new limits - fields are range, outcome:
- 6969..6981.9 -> 3.23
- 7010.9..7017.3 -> 3.47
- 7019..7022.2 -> 3.28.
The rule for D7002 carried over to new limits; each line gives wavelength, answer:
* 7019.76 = 3.28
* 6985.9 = 3.7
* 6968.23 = 3.46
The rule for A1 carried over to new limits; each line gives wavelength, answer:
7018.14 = 3.16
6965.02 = 3.62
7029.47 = 4.12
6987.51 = 3.38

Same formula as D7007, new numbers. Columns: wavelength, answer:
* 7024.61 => 3.54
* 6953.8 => 3.53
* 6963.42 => 3.75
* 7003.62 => 4.03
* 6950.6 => 4.04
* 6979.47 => 3.52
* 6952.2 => 3.68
